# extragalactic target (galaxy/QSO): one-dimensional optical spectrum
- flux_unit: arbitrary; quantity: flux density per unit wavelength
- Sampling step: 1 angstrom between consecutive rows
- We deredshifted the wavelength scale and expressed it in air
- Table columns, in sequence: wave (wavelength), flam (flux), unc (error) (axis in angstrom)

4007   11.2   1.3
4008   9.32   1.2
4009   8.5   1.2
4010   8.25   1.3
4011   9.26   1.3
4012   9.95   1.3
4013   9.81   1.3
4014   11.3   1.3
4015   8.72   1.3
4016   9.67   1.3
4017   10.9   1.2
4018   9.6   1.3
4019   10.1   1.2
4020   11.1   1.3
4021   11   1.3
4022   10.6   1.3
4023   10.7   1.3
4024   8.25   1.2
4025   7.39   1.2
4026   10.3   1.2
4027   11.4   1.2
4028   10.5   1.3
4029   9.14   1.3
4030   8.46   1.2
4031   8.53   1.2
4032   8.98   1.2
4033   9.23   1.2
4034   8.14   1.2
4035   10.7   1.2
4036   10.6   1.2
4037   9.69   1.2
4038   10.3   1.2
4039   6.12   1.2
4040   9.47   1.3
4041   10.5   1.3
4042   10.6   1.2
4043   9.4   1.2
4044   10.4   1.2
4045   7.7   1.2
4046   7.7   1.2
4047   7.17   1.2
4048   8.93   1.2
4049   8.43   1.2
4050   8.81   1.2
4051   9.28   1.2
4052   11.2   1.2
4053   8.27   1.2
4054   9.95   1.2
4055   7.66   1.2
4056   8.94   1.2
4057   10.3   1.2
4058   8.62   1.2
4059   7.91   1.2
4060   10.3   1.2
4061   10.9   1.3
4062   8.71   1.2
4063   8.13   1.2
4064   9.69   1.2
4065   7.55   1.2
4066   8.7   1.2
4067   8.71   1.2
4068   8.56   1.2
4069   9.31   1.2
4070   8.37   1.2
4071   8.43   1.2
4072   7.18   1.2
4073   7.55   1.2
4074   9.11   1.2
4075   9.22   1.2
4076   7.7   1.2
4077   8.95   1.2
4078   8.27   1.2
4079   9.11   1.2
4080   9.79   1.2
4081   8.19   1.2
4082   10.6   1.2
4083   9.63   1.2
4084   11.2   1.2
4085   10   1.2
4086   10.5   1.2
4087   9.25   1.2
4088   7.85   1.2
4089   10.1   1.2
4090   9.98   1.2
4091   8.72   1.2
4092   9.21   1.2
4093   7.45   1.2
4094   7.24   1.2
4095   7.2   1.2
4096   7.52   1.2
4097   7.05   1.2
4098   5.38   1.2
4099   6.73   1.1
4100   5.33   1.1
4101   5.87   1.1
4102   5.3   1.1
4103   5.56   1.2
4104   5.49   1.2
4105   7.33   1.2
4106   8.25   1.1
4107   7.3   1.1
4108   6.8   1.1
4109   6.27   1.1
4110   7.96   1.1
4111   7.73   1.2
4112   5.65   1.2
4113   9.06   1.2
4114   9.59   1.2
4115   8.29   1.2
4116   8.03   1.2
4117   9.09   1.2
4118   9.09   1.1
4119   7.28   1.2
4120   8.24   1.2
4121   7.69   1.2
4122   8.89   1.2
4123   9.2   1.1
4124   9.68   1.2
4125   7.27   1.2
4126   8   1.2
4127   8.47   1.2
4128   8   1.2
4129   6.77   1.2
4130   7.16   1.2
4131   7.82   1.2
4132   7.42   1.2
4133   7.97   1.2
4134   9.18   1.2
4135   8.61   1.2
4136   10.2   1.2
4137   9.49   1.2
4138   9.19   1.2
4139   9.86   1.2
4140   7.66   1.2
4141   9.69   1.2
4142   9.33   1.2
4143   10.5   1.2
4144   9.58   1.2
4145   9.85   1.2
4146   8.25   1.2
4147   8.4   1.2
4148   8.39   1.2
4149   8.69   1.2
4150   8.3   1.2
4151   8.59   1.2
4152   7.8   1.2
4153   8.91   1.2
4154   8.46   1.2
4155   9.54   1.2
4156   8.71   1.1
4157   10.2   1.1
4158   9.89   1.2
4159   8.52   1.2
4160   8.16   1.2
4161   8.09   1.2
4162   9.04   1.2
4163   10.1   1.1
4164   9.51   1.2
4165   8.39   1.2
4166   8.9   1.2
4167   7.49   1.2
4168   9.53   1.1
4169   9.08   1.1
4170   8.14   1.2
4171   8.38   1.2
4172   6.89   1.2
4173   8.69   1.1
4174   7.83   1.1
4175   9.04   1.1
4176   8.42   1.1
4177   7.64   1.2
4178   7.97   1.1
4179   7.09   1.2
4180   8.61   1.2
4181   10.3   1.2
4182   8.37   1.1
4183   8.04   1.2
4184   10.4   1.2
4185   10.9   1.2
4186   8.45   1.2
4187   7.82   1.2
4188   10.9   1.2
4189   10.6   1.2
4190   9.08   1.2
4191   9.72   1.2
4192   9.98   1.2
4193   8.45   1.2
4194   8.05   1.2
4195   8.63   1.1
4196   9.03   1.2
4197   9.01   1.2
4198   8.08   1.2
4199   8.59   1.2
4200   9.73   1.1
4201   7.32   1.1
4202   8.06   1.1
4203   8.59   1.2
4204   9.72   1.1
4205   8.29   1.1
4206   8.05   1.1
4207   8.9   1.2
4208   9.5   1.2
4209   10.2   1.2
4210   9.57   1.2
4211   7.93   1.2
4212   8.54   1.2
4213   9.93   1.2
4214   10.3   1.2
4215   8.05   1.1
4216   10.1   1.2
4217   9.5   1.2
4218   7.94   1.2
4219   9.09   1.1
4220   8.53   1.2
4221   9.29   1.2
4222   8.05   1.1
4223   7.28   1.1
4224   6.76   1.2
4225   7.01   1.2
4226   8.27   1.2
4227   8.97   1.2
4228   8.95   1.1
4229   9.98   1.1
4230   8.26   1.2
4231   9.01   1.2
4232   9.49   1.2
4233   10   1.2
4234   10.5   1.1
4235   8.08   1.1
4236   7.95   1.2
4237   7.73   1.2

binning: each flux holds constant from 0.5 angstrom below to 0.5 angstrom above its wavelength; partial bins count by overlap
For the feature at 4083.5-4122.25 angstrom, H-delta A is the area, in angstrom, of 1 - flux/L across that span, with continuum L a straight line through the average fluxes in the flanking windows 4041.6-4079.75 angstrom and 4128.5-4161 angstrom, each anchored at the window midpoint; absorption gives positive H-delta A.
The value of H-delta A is 4.3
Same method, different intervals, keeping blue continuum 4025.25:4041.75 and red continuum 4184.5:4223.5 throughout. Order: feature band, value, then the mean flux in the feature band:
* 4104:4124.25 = 2.7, 7.99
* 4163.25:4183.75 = 1.4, 8.46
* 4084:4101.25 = 2.3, 8.09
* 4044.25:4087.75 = 2.1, 8.94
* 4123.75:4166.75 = 1.9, 8.74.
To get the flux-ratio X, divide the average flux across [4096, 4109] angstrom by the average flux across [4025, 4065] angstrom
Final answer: 0.7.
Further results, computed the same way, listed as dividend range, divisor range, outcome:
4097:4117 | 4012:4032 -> 0.71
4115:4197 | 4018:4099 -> 0.97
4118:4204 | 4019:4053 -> 0.93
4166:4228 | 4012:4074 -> 0.94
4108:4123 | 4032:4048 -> 0.88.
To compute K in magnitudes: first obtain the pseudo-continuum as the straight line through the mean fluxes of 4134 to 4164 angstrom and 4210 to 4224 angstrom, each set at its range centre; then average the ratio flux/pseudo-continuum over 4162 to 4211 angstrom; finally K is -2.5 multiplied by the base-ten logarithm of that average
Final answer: 0.008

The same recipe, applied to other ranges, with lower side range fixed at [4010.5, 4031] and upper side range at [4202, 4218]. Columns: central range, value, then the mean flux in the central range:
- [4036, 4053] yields 0.074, 9.13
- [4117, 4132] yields 0.163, 8.12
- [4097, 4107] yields 0.459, 6.24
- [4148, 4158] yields 0.057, 8.83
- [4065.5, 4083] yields 0.110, 8.72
